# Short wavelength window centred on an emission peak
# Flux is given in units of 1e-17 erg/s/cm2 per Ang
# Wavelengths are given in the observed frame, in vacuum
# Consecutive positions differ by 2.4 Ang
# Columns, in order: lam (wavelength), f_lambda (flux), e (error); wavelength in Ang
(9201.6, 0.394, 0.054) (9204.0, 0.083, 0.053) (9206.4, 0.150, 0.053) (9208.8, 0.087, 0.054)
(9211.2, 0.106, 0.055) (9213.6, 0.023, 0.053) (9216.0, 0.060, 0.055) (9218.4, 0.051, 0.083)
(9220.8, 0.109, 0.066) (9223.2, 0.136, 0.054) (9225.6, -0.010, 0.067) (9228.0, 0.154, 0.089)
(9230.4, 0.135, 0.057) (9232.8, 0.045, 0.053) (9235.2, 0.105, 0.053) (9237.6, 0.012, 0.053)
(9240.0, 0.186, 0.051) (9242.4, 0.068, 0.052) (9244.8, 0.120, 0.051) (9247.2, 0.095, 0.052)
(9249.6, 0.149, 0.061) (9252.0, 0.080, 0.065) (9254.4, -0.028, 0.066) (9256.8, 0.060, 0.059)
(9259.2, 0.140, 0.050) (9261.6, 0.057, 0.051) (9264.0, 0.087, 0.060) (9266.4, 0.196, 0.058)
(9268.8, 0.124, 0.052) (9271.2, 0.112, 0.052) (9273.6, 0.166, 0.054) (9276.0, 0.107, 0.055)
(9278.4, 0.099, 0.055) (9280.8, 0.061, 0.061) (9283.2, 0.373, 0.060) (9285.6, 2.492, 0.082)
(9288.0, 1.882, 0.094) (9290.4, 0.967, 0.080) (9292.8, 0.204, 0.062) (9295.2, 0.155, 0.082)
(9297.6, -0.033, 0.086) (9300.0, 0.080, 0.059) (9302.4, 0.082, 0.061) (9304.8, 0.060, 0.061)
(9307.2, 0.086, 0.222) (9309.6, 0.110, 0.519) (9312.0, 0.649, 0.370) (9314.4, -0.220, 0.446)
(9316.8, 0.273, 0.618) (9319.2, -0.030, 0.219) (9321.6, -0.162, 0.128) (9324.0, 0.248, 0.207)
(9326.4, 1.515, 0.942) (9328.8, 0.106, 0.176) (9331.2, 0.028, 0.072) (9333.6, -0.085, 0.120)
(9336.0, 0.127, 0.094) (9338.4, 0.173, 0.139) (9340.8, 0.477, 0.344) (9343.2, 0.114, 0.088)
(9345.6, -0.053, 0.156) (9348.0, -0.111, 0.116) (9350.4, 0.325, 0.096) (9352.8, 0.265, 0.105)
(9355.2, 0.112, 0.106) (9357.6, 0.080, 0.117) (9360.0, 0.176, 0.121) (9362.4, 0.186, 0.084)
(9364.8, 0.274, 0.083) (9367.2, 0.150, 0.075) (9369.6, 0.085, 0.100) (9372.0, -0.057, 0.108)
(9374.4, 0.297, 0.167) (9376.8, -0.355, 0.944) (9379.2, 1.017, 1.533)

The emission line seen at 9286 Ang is [O III]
